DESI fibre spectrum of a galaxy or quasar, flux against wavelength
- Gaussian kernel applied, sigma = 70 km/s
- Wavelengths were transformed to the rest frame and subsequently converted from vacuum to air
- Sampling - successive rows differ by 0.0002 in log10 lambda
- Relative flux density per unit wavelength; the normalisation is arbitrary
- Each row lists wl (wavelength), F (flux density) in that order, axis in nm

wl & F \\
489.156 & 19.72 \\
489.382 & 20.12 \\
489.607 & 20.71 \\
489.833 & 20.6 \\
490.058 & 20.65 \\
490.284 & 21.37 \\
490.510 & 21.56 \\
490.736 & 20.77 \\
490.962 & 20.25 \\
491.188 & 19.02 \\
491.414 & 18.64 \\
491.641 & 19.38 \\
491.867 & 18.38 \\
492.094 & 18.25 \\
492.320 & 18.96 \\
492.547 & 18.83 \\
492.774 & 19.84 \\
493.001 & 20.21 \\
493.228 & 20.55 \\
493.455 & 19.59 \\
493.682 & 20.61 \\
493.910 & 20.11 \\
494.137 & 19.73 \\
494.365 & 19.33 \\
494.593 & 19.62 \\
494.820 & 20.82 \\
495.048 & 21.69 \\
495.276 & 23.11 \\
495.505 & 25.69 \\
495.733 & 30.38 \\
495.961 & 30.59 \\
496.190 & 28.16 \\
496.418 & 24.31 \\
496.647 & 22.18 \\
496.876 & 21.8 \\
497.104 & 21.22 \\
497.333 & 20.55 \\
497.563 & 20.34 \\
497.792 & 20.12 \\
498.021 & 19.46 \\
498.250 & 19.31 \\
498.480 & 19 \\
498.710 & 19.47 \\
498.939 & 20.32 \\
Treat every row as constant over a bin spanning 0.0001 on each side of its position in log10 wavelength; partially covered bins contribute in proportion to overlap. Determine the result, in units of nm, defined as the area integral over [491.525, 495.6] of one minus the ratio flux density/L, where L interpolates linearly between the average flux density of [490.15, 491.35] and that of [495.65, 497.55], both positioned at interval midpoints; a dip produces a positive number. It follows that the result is 0.41 nm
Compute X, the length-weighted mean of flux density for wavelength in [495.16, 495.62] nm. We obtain 24.4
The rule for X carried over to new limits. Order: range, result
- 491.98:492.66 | 18.7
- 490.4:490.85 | 21.2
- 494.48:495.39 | 21.3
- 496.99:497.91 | 20.6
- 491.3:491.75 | 19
